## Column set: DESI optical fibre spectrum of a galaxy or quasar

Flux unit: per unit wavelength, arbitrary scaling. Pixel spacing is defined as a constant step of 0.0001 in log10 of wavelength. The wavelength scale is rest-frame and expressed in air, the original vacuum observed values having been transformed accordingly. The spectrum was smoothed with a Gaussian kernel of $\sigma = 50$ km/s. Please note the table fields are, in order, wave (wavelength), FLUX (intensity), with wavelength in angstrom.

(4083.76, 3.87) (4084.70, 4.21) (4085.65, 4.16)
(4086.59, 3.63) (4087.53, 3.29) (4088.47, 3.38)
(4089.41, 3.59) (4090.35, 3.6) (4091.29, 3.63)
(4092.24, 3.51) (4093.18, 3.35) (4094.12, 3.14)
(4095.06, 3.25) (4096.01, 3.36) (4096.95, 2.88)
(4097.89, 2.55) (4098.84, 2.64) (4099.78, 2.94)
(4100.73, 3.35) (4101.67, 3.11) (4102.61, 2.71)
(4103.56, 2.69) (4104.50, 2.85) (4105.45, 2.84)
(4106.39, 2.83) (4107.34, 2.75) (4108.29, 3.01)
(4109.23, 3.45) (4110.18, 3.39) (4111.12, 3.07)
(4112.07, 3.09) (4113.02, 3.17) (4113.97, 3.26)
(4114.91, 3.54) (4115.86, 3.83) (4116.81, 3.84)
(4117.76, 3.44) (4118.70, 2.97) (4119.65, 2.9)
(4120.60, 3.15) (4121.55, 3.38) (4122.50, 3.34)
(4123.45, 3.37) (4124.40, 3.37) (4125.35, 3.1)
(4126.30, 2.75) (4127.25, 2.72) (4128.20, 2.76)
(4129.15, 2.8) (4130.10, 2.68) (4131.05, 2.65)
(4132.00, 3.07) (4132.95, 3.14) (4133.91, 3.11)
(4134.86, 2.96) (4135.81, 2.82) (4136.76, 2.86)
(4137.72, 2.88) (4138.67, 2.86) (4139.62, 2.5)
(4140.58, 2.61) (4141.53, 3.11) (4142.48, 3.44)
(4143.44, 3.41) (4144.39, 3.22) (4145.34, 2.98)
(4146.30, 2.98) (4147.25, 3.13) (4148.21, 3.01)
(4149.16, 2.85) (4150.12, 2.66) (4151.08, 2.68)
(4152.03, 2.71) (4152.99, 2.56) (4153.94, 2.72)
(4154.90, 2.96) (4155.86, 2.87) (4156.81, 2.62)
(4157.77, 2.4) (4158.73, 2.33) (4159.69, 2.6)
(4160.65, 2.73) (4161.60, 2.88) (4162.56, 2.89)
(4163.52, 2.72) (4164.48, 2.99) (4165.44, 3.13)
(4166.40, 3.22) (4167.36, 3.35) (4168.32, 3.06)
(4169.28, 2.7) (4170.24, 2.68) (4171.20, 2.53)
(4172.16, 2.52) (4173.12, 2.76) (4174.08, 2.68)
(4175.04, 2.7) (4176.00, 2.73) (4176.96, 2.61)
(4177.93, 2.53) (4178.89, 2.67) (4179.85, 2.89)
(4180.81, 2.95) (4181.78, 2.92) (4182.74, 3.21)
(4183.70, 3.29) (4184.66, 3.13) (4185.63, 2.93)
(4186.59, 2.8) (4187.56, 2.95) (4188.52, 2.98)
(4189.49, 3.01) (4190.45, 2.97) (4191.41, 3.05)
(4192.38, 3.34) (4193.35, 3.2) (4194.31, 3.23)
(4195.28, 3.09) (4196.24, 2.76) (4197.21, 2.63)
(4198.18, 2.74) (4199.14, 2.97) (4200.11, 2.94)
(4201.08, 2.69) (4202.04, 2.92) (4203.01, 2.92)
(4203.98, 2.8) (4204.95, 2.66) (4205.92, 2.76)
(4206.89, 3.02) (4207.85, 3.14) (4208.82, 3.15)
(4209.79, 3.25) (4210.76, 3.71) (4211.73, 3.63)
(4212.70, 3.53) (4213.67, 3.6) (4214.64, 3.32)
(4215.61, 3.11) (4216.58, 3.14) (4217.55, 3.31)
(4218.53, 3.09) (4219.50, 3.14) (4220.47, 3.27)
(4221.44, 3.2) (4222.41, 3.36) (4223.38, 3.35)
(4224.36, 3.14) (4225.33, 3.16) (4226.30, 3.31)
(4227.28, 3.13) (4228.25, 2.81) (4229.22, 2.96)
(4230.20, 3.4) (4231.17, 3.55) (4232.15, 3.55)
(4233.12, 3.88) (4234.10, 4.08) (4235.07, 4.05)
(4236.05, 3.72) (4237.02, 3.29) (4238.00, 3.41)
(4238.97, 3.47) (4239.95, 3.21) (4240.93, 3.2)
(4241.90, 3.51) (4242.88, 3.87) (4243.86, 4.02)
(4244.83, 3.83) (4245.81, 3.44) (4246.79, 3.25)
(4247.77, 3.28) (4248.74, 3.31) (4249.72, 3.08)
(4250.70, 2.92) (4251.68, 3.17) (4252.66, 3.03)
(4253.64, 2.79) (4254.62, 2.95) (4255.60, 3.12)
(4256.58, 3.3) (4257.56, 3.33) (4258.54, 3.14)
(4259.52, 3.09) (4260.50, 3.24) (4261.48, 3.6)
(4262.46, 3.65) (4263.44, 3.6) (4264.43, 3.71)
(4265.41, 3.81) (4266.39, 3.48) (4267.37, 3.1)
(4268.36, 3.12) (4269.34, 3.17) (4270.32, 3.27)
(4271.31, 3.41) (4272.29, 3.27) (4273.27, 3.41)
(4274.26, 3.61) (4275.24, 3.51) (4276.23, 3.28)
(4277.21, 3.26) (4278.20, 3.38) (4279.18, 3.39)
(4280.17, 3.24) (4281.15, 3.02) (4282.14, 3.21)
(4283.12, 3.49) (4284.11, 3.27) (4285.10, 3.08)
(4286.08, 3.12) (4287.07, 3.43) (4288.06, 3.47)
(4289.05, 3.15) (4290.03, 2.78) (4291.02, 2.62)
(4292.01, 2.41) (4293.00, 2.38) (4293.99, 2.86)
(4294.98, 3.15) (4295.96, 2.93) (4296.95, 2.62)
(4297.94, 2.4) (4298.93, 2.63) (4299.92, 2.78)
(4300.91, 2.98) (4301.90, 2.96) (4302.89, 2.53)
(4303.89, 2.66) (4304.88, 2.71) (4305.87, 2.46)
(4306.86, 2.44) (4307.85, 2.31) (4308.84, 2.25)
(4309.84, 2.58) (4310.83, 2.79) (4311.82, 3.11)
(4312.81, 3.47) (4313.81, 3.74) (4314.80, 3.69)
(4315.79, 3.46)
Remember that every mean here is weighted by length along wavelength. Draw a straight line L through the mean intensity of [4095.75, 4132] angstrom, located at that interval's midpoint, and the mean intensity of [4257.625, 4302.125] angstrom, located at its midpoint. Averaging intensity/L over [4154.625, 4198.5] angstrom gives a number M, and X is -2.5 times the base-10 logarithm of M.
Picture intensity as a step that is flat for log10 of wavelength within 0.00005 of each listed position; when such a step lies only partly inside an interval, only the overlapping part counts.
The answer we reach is 0.09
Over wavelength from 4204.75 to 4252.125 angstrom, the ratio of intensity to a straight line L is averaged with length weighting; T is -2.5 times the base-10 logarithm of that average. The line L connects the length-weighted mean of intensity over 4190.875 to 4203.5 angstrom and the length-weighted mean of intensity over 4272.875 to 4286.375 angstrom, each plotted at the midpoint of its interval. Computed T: -0.09 mag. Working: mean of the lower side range 2.96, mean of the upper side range 3.31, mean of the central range 3.35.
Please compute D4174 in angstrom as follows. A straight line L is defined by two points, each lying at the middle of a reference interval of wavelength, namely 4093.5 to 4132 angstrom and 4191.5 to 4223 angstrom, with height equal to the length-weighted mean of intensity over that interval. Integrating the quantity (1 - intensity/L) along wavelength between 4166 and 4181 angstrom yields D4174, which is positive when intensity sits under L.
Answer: 1.5 angstrom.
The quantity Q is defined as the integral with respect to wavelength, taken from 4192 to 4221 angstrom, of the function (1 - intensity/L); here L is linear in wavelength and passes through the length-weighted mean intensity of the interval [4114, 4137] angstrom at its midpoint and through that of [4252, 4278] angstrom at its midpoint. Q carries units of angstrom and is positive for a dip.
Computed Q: 1.2 angstrom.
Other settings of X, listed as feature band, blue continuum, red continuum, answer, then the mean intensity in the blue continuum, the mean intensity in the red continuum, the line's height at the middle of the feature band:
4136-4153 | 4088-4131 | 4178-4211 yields 0.054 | 3.14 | 2.98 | 3.07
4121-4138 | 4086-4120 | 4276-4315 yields 0.061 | 3.19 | 2.94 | 3.16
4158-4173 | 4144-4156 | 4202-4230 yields 0.048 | 2.87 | 3.17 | 2.94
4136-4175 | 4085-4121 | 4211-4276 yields 0.153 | 3.22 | 3.36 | 3.27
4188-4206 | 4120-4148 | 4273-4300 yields 0.035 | 3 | 3.07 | 3.03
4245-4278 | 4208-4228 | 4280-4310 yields -0.093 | 3.29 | 2.83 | 3.03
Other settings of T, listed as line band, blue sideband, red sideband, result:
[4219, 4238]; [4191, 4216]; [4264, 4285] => -0.070 mag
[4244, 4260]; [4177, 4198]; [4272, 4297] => -0.045 mag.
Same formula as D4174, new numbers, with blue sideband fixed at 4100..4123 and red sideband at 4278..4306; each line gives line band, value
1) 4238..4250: -1.9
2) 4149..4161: 1.7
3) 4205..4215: -0.8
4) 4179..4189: 0.3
